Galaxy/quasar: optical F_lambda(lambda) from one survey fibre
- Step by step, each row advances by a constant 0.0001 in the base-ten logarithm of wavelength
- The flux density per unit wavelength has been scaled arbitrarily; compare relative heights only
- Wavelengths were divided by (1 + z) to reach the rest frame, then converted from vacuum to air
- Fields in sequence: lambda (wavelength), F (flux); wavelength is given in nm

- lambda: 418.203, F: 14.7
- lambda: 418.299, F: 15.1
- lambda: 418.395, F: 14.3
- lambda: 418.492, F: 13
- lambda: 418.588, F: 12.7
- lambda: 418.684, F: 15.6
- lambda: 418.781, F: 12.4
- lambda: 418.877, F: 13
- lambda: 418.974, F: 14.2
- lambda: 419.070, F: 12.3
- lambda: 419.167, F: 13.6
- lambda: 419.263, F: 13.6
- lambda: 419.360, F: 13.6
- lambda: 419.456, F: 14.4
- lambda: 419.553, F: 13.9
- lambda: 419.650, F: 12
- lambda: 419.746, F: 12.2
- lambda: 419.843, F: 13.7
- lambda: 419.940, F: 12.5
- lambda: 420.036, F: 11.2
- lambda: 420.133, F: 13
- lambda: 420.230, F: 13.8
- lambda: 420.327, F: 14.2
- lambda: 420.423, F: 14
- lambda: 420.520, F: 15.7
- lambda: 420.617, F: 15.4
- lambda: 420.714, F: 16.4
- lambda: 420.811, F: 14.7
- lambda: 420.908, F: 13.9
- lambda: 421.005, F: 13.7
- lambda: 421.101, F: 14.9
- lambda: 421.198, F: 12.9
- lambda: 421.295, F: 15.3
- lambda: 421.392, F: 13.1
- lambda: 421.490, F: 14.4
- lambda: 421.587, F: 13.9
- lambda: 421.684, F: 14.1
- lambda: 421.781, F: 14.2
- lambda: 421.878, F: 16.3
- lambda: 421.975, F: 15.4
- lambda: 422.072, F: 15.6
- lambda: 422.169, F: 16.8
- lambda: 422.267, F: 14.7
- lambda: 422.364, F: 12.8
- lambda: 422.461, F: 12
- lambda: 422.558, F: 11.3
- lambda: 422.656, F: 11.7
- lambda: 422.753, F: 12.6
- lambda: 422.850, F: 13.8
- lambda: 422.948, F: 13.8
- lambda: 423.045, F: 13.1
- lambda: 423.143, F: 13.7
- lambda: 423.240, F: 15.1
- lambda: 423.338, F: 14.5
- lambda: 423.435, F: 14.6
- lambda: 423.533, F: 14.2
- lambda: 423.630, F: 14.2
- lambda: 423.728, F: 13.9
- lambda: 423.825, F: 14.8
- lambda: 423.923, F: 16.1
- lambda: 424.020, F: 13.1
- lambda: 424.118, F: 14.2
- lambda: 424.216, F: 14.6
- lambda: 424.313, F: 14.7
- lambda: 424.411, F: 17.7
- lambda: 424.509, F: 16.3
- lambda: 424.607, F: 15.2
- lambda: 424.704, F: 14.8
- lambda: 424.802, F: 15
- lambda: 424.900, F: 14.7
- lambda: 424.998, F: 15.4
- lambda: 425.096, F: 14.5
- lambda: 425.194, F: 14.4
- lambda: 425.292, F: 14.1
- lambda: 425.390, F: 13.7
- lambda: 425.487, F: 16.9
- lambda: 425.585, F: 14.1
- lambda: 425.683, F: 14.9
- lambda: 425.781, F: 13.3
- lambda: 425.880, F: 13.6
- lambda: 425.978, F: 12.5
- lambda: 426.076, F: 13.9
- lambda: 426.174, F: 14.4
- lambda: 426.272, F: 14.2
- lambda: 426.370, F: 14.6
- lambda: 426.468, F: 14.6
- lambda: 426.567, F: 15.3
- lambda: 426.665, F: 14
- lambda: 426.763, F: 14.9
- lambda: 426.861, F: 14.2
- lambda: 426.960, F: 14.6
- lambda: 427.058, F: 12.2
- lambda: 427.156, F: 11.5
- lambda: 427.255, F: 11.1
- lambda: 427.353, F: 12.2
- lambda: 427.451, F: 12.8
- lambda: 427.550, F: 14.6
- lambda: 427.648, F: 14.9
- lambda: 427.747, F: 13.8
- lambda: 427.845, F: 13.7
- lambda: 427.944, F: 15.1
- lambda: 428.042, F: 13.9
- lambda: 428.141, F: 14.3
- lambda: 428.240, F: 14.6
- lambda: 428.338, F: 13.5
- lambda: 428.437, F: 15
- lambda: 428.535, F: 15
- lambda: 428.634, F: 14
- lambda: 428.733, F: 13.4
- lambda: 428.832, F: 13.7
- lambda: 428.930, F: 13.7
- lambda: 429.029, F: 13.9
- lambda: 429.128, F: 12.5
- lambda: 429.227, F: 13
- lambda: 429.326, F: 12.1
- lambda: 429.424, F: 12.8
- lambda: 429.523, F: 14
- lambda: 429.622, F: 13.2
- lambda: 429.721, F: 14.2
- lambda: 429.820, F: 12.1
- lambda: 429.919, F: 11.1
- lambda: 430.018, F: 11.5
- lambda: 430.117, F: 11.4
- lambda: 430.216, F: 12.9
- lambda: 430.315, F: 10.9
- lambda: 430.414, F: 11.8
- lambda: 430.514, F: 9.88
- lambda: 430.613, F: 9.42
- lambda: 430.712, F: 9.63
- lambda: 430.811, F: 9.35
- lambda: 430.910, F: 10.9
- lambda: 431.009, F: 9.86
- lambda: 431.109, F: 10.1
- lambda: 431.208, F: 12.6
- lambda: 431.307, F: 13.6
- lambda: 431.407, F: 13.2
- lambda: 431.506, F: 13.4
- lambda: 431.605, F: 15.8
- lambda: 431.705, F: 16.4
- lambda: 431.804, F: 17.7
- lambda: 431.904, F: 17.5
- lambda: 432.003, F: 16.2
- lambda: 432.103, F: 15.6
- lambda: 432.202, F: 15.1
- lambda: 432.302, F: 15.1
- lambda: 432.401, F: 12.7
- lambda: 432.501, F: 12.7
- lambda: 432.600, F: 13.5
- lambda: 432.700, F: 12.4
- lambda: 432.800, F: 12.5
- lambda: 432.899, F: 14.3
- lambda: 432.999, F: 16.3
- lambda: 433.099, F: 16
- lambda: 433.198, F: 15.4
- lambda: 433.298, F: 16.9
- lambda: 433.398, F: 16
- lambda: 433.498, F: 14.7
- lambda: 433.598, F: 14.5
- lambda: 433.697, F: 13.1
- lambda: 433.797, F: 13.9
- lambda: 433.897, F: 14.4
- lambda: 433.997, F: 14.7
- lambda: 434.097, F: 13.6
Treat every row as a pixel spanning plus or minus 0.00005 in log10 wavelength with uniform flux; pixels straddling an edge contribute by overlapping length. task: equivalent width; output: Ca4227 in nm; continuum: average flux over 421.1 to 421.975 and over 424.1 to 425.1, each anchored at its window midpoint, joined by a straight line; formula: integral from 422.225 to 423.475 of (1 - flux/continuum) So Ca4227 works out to 0.12 nm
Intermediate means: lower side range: 14.4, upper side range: 15.2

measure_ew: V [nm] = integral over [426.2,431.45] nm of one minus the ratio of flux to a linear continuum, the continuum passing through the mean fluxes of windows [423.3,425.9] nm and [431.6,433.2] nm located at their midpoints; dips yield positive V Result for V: 0.681 nm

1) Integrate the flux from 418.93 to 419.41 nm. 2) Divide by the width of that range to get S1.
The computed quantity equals 13.5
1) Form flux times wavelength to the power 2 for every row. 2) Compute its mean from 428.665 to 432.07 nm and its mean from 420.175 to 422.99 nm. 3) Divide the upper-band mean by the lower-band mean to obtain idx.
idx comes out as 0.9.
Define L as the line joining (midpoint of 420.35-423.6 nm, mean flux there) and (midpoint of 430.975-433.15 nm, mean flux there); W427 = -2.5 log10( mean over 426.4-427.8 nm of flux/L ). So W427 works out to 0.046 mag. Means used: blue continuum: 14.2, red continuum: 14.2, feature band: 13.6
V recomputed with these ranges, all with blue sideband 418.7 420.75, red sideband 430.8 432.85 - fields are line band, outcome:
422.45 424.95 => -0.11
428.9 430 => 0.06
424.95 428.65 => -0.11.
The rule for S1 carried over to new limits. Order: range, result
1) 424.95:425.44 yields 14.4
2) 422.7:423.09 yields 13.3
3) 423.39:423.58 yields 14.4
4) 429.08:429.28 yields 12.7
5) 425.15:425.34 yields 14.2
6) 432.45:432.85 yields 12.8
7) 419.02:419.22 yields 13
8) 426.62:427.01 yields 14.4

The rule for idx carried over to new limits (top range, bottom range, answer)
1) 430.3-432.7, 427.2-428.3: 0.97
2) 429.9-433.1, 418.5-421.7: 1.00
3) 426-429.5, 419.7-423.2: 1.02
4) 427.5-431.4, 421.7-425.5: 0.90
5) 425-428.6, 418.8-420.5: 1.09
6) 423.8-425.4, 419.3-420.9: 1.11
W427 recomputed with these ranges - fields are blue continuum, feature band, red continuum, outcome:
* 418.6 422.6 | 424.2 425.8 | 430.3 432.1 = -0.12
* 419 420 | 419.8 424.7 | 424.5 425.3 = -0.01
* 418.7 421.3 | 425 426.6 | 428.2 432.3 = -0.08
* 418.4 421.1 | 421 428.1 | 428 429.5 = -0.04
